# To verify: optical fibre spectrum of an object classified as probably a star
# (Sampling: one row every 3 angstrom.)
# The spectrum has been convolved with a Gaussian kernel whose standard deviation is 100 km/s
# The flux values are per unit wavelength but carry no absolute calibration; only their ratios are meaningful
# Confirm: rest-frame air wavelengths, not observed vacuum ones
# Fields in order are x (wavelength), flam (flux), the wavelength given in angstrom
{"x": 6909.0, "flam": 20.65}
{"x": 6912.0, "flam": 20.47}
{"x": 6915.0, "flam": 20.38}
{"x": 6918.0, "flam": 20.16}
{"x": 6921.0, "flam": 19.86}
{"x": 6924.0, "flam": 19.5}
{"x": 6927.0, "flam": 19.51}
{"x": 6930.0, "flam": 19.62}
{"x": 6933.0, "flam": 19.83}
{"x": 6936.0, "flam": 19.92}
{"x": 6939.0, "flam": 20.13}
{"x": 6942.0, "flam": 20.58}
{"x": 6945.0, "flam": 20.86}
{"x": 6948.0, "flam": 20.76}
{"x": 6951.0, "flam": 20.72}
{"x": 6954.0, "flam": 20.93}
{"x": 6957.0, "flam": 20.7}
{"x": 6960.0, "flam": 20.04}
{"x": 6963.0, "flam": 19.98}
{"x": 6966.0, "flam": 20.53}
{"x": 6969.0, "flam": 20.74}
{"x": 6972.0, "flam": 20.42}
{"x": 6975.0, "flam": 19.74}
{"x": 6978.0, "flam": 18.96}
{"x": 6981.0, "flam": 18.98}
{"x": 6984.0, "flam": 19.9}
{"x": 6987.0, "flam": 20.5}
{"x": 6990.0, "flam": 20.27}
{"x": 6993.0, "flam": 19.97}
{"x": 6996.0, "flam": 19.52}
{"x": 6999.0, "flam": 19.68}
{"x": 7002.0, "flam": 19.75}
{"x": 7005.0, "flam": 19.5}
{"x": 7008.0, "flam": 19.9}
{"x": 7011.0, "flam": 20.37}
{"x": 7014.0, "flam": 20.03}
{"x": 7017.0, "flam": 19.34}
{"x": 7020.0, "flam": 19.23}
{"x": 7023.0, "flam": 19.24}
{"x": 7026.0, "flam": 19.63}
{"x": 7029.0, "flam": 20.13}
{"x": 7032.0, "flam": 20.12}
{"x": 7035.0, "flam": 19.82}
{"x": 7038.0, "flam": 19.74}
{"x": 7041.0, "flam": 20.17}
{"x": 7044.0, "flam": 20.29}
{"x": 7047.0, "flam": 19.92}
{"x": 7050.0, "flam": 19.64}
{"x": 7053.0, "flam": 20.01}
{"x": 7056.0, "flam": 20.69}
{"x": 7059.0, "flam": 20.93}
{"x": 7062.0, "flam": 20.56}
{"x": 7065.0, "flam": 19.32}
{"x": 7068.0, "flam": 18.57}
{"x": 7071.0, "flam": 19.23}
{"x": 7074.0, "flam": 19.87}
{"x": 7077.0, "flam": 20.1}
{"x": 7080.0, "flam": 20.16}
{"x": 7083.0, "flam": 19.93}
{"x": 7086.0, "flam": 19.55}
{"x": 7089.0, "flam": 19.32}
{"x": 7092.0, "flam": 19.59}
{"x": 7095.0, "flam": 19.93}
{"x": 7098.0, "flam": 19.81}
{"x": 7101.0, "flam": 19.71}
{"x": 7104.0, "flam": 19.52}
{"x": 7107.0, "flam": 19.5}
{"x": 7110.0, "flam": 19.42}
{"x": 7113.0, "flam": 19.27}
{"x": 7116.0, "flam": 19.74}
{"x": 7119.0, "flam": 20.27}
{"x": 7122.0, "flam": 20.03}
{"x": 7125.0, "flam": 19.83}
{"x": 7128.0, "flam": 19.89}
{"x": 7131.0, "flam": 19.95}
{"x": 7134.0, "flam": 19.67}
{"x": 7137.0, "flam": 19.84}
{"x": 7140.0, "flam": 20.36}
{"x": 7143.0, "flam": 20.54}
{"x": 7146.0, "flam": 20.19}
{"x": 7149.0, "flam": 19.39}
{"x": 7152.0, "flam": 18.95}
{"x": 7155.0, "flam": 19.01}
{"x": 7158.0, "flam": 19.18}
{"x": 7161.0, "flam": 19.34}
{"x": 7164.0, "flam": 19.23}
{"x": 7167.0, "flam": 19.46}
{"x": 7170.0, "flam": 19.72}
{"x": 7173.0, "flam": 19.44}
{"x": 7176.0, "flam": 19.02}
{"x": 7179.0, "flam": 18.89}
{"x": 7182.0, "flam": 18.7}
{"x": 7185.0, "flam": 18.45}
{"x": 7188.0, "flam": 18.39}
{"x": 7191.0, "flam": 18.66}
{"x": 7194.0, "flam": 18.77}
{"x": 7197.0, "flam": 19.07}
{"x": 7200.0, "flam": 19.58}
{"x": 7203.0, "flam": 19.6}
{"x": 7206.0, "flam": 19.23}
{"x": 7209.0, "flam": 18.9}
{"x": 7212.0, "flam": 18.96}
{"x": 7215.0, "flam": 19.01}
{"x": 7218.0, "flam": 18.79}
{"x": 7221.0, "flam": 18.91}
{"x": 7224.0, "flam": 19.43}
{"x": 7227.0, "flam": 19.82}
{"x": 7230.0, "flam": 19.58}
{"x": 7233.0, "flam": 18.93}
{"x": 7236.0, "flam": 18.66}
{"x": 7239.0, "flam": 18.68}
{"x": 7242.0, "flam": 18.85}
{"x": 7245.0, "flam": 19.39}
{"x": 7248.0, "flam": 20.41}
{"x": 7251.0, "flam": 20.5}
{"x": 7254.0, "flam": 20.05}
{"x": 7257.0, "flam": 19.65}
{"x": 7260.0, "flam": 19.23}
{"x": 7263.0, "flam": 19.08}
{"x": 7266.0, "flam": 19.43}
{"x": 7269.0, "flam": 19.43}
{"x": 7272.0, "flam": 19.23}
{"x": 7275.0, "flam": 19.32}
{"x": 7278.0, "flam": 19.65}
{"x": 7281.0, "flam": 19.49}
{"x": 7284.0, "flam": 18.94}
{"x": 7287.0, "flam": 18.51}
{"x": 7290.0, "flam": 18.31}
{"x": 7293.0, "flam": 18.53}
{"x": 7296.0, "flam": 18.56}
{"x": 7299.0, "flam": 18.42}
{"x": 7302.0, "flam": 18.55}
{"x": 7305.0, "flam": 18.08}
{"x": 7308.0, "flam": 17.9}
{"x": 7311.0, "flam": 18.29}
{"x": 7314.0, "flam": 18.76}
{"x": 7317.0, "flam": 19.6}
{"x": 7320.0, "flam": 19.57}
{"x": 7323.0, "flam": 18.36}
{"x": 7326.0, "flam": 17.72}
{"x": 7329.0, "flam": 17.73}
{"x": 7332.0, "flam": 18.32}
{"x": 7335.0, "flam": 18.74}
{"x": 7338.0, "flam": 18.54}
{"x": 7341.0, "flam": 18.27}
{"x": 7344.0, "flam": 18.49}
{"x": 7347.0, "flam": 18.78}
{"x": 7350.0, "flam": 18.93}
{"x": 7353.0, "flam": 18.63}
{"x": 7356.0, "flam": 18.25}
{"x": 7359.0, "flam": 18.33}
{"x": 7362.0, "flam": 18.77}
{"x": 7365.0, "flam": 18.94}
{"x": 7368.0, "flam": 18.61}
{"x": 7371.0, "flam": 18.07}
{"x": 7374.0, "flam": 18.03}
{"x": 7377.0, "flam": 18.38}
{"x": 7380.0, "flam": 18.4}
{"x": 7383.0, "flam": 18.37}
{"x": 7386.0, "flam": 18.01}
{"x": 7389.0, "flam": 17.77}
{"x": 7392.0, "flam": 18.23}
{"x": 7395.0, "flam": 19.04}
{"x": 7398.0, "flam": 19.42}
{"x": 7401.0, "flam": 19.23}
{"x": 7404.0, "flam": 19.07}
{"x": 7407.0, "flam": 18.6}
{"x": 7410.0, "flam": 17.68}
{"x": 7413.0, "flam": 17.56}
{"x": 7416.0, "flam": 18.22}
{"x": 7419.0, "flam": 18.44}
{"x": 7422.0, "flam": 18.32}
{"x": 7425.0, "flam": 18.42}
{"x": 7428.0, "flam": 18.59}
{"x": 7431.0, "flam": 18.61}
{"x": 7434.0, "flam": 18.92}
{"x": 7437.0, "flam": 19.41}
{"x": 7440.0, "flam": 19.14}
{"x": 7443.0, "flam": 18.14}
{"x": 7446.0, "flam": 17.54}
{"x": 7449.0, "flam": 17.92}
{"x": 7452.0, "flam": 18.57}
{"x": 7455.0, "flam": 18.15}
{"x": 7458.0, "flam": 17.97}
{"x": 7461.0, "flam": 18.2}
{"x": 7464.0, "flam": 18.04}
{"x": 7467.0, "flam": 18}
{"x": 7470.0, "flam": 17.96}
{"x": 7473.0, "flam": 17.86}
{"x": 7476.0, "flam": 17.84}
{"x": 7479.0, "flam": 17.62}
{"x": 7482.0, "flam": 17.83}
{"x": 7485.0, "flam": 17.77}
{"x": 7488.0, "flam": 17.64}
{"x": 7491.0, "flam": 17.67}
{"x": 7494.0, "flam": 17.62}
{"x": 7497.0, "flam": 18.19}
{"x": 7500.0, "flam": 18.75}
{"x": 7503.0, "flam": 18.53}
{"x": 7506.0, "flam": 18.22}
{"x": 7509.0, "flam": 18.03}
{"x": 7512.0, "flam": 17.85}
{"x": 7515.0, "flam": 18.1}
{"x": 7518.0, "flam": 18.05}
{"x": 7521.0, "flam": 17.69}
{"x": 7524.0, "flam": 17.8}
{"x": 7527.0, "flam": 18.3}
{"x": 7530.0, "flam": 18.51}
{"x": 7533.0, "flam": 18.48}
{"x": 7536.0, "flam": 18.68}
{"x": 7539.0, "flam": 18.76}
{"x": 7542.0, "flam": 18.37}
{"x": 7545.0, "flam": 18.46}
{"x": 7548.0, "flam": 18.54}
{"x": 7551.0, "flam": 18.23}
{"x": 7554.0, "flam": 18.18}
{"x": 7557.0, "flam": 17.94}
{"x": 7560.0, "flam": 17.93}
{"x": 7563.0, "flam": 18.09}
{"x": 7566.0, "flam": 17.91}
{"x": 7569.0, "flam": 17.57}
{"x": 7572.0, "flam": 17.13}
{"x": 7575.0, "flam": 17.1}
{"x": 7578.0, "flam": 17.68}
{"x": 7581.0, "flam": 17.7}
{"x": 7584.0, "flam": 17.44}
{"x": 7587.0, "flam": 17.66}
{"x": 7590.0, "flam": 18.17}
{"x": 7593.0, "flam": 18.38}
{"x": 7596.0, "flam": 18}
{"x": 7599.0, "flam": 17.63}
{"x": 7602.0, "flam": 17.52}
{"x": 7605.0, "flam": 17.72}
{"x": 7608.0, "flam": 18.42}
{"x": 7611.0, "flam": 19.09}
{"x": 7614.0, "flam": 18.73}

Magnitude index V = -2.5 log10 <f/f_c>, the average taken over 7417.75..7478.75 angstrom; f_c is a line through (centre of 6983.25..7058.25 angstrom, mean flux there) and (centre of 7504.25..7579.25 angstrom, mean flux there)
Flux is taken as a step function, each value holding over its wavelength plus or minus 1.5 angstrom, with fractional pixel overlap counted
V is 0.01 mag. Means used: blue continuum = 19.9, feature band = 18.3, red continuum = 18.1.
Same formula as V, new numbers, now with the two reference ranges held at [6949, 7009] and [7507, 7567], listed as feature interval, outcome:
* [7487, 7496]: 0.04 mag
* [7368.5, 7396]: 0.03 mag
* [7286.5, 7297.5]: 0.03 mag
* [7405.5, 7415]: 0.04 mag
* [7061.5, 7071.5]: 0.02 mag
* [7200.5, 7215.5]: 0.01 mag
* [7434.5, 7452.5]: 0.00 mag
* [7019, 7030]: 0.02 mag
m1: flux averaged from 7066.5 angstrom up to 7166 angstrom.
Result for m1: 19.7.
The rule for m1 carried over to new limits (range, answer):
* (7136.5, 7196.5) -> 19.3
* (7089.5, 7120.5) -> 19.7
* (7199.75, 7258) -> 19.3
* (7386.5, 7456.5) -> 18.5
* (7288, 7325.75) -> 18.5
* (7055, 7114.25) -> 19.7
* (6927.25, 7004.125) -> 20.1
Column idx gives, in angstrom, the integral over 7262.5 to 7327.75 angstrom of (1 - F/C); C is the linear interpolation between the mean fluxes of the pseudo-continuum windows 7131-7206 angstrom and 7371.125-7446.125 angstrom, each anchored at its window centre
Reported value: 0.26 angstrom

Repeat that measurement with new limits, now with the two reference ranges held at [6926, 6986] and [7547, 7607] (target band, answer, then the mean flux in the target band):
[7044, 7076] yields -0.2 angstrom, 19.9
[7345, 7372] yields 0.1 angstrom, 18.6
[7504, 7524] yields 0.1 angstrom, 18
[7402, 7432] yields 0.1 angstrom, 18.4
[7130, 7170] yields -0.4 angstrom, 19.6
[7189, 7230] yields 0.1 angstrom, 19.1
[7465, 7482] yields 0.3 angstrom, 17.9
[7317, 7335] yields 0.3 angstrom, 18.5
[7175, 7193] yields 0.6 angstrom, 18.7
